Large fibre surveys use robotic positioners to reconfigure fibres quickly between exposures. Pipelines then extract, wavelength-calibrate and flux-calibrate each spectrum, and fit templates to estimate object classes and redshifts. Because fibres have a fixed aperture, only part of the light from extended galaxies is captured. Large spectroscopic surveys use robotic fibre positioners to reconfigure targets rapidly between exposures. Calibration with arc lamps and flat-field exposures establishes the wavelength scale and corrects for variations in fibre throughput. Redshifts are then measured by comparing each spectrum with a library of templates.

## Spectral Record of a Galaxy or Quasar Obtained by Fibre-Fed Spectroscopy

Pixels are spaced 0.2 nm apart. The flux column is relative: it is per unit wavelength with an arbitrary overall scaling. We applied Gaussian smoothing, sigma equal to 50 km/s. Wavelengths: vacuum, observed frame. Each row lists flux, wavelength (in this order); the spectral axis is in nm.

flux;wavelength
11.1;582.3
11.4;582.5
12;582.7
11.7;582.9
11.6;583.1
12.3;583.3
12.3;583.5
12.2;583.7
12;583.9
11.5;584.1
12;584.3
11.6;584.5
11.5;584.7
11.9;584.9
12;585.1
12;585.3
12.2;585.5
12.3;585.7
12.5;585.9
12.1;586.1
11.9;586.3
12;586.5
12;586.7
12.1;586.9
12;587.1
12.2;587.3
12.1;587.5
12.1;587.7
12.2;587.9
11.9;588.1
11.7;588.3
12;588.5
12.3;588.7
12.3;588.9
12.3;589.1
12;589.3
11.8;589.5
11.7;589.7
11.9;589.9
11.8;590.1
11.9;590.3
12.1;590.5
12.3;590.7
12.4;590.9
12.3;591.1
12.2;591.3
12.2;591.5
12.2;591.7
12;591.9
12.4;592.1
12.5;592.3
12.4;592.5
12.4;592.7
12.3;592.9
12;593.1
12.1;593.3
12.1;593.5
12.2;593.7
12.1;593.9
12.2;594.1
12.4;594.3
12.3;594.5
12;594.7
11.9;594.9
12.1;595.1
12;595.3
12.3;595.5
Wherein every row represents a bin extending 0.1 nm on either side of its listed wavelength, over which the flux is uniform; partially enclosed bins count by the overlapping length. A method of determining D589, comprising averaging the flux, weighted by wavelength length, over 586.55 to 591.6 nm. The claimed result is 12.1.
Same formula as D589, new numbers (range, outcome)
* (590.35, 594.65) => 12.2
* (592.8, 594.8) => 12.2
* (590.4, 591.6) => 12.2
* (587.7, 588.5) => 12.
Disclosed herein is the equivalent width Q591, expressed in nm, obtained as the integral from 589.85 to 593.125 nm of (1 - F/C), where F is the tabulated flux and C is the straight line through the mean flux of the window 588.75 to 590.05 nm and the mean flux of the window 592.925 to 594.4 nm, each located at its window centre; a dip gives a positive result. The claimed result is -0.03 nm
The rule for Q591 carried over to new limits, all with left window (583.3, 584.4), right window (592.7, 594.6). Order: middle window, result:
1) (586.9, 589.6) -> 0.008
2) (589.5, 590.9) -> 0.019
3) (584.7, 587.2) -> 0.001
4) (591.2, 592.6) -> -0.012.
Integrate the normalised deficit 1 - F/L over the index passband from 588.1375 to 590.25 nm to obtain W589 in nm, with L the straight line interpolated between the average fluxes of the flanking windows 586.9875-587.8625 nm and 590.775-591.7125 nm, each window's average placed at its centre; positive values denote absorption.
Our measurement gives 0.04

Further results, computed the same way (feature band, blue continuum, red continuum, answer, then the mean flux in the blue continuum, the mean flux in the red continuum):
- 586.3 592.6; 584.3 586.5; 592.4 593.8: 0.005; 12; 12.2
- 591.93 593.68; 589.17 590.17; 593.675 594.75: -0.023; 11.9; 12.2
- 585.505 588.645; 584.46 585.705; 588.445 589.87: -0.026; 11.9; 12.1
